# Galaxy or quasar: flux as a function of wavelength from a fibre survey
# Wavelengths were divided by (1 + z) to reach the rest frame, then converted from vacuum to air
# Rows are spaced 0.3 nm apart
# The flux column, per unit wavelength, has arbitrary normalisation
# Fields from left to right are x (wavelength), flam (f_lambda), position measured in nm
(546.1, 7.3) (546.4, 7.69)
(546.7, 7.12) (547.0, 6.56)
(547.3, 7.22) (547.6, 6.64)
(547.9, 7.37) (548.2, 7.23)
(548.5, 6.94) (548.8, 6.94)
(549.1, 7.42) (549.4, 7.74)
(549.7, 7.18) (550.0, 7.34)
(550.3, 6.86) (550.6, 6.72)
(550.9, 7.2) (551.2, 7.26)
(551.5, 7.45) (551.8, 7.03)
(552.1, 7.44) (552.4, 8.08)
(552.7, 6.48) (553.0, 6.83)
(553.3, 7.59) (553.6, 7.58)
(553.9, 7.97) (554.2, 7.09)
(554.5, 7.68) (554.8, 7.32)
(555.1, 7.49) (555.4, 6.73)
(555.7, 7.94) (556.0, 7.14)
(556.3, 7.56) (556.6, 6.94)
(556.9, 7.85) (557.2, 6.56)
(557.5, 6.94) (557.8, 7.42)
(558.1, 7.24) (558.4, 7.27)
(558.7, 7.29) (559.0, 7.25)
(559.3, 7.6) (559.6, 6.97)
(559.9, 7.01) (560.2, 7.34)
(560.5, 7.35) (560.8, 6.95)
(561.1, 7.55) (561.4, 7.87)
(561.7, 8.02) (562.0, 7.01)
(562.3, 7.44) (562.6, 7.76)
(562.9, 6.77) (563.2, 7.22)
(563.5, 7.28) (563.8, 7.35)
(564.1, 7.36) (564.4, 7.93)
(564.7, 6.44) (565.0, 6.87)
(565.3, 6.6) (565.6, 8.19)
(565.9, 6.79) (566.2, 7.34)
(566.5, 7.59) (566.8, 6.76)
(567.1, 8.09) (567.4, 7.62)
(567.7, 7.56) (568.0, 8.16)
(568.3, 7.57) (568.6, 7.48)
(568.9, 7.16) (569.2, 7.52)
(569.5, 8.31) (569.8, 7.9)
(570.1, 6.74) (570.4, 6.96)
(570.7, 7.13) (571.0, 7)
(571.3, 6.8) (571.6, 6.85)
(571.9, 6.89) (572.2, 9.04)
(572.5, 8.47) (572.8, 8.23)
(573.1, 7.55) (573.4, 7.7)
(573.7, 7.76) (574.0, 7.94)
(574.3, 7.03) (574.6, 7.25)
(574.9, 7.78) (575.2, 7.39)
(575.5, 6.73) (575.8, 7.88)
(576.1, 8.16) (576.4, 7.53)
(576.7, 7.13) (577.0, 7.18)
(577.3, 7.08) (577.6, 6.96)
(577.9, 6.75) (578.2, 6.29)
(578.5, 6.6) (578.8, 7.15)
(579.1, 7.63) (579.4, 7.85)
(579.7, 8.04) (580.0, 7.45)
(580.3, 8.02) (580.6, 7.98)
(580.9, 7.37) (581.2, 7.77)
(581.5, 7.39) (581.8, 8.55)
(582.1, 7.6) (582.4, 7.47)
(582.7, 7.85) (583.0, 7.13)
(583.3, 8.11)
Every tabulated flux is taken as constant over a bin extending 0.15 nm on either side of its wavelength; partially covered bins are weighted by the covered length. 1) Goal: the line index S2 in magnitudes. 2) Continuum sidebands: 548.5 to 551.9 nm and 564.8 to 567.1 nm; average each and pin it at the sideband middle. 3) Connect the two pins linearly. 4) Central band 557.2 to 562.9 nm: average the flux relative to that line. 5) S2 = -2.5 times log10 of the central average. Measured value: -0.017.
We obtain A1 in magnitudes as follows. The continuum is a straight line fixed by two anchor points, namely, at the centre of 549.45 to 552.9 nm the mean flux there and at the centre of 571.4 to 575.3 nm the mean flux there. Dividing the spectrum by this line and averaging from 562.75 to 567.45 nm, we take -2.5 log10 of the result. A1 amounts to 0.036 mag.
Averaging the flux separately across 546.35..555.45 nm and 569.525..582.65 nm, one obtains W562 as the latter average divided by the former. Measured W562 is 1.03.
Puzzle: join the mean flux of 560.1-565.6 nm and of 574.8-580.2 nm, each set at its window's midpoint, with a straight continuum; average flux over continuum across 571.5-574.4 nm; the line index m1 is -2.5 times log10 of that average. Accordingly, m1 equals -0.067 mag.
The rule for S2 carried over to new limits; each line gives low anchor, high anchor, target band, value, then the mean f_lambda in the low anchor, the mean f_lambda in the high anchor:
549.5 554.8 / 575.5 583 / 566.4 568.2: -0.035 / 7.29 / 7.46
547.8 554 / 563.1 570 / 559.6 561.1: 0.028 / 7.26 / 7.44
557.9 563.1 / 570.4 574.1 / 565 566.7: 0.029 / 7.33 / 7.58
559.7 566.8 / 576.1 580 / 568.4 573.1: -0.035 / 7.29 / 7.23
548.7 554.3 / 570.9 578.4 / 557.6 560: 0.010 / 7.28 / 7.41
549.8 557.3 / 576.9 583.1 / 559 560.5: 0.012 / 7.29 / 7.44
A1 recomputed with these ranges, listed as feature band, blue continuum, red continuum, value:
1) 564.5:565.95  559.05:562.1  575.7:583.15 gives 0.06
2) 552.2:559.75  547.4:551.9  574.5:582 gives -0.01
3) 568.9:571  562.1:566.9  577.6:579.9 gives -0.02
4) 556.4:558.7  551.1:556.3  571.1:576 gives 0.03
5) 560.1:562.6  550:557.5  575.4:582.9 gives -0.02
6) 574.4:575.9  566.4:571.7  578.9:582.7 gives 0.03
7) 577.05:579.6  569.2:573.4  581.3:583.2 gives 0.08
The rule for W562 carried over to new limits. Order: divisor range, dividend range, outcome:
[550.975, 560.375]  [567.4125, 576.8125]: 1.03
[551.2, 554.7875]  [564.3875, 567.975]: 0.99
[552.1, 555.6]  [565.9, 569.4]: 1.02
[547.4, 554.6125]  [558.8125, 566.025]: 1.01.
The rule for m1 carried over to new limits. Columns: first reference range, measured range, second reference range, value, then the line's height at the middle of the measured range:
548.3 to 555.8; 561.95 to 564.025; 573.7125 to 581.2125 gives 0.01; 7.33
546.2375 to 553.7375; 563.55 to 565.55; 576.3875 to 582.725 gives 0.02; 7.31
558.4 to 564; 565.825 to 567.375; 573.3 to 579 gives -0.01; 7.31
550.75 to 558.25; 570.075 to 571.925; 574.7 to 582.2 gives 0.07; 7.41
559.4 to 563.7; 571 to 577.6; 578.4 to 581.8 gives 0.00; 7.53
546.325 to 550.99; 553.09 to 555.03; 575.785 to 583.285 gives -0.05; 7.19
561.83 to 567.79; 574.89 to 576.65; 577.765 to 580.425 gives -0.03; 7.3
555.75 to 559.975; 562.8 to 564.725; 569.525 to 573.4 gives 0.01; 7.35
